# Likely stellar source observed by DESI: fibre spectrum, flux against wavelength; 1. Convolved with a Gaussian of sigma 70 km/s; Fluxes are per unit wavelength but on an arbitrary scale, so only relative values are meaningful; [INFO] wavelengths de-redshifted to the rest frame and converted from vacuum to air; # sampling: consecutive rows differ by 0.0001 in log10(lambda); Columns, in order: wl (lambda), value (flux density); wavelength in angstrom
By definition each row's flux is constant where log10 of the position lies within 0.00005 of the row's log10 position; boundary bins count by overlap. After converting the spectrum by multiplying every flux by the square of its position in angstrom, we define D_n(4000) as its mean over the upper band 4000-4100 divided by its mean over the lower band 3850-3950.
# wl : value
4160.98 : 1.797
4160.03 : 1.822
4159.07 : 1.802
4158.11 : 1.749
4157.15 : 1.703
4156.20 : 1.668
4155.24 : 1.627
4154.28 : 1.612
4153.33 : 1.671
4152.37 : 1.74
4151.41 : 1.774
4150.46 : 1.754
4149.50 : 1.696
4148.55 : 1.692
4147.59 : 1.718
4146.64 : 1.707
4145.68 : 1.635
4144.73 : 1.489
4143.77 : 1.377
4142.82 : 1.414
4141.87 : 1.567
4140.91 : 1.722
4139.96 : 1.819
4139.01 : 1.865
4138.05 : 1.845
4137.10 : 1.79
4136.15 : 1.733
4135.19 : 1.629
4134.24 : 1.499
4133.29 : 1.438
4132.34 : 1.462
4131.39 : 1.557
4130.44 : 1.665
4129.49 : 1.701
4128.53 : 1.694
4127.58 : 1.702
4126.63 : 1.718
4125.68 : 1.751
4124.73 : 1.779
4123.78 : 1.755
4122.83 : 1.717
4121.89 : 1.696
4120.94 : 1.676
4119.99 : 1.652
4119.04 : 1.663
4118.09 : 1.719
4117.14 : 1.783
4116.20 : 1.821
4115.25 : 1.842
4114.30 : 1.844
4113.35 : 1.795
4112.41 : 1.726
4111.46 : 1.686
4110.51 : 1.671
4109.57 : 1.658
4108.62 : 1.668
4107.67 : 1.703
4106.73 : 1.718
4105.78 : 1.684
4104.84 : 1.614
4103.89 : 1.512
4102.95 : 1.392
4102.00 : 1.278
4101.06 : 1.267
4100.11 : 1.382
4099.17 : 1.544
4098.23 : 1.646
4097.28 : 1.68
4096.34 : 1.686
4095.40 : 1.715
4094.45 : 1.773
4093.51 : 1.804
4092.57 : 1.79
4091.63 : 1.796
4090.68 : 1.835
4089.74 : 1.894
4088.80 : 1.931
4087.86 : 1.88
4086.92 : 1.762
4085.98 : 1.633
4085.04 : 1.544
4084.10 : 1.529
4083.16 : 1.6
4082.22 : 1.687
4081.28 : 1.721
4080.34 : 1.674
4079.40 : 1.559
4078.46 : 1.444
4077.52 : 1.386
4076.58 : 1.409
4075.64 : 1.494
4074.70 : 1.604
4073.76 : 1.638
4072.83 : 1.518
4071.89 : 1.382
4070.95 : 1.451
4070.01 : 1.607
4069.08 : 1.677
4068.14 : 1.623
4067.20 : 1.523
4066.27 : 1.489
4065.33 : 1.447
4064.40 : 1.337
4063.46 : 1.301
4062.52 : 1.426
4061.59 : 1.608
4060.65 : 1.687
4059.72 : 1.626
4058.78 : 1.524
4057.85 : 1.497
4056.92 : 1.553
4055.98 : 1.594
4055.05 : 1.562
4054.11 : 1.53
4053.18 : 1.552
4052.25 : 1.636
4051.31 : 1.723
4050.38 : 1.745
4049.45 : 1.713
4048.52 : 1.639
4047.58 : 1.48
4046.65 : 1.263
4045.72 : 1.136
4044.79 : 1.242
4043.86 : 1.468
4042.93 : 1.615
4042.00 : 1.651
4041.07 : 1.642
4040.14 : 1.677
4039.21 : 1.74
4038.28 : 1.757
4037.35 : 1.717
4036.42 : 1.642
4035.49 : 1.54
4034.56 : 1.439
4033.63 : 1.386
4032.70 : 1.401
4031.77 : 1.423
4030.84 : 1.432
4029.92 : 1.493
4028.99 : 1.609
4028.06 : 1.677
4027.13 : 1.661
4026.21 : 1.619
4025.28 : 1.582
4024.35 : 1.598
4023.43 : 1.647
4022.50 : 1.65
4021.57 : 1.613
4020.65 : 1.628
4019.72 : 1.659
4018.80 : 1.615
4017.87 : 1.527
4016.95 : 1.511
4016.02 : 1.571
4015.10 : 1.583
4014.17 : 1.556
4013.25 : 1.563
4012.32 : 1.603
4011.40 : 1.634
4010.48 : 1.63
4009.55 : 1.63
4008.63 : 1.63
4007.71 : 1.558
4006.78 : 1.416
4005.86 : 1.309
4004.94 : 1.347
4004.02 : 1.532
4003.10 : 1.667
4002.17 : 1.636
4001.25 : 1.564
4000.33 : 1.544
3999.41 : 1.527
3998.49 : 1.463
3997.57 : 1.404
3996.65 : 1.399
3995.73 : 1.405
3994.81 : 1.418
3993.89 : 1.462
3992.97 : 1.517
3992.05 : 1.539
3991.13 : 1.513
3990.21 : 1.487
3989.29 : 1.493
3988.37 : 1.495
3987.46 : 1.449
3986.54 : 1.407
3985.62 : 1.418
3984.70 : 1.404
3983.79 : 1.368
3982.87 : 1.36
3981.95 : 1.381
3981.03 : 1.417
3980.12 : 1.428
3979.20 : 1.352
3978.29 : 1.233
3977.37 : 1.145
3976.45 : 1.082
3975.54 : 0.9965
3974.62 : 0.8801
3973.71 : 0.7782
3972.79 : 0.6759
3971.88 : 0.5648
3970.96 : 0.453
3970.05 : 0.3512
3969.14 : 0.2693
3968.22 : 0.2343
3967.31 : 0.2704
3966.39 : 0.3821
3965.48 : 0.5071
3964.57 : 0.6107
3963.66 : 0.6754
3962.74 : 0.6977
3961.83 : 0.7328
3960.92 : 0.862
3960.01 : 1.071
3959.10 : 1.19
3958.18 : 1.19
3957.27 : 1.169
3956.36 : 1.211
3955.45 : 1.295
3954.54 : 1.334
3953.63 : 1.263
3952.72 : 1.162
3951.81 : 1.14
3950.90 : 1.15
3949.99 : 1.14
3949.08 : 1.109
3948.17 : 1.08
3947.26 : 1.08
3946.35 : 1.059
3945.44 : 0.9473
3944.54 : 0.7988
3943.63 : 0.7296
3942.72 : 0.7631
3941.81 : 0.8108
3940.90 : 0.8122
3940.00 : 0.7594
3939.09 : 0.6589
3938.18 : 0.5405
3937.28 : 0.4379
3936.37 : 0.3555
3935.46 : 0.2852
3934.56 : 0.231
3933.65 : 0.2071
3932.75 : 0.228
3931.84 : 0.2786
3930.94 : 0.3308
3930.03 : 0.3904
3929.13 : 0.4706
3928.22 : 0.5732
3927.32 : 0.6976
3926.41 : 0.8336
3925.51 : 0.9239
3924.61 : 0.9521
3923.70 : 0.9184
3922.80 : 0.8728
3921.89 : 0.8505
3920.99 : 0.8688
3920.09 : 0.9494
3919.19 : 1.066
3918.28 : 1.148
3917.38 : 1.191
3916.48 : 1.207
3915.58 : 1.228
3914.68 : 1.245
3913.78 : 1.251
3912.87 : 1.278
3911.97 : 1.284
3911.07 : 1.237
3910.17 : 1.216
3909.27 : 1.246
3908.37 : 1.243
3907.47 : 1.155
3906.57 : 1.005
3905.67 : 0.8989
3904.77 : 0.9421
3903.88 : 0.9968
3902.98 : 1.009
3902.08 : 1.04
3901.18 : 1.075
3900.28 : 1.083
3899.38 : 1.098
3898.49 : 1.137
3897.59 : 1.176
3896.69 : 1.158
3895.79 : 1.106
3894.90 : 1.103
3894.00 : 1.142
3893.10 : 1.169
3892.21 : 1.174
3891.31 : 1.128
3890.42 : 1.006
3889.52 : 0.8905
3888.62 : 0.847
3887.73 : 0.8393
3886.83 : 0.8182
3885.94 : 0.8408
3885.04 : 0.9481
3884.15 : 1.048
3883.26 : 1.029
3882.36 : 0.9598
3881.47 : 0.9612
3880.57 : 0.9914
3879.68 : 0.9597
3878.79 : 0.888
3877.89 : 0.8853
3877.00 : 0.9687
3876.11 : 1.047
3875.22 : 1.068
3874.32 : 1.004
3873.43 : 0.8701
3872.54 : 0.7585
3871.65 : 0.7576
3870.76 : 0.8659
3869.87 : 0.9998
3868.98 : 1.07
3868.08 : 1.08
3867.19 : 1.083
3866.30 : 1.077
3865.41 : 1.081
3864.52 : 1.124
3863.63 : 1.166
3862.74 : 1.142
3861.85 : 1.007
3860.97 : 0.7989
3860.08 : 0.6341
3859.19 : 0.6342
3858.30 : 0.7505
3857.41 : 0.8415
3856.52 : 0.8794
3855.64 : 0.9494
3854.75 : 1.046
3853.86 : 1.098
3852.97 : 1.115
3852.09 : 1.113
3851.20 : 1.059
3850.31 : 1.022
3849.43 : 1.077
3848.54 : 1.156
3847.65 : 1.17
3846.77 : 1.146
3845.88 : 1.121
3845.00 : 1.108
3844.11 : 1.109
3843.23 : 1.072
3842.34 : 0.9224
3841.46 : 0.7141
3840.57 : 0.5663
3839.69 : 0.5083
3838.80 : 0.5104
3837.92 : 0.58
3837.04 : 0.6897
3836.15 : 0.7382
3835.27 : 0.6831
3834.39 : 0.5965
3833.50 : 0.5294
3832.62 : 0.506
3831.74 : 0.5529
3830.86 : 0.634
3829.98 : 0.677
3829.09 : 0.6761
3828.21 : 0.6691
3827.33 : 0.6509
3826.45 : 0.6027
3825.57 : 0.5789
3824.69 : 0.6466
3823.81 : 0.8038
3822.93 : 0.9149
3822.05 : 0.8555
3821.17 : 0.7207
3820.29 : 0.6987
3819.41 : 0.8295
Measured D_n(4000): 1.84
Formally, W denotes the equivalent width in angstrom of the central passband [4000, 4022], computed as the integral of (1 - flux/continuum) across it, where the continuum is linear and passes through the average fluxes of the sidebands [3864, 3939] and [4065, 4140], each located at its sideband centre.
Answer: -4.0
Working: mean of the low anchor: 0.931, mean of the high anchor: 1.65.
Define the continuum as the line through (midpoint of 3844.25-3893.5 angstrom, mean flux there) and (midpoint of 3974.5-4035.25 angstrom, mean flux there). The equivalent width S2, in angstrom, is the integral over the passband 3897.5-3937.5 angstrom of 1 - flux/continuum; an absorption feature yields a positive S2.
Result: 9.03 angstrom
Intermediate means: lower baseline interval 0.987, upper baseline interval 1.48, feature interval 0.891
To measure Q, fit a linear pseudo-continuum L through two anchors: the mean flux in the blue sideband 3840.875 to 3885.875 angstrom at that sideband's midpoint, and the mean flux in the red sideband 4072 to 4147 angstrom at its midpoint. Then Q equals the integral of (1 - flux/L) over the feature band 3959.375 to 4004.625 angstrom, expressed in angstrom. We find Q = 6.2 angstrom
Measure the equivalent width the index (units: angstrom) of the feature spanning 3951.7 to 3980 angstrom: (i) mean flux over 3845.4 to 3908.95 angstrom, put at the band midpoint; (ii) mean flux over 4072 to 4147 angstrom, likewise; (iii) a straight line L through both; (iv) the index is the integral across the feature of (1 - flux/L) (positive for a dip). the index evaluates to 8.7 angstrom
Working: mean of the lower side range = 1.01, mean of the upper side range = 1.65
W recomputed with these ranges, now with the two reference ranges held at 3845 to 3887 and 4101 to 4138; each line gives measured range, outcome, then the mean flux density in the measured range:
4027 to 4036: -0.5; 1.5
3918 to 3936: 7.8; 0.647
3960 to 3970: 5.6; 0.543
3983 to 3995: -1.3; 1.46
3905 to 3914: -0.6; 1.17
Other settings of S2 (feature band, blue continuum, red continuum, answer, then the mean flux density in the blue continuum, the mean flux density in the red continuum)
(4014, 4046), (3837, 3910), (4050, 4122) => -2.52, 0.985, 1.62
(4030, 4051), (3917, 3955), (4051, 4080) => -2.25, 0.795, 1.53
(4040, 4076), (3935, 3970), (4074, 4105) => -2.47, 0.831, 1.62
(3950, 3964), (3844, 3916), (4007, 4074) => 2.20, 1.03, 1.56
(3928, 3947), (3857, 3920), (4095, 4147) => 9.87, 1.03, 1.65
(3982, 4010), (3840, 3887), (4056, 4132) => -2.62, 0.973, 1.63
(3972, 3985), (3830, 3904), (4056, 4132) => 1.24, 0.942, 1.63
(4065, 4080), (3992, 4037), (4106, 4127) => 1.18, 1.54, 1.73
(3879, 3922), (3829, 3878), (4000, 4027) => 1.06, 0.896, 1.57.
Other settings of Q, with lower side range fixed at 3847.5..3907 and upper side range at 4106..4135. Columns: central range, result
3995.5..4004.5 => -1.1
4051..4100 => -1.3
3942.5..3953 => 1.6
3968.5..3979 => 4.1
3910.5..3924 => 0.0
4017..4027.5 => -1.5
